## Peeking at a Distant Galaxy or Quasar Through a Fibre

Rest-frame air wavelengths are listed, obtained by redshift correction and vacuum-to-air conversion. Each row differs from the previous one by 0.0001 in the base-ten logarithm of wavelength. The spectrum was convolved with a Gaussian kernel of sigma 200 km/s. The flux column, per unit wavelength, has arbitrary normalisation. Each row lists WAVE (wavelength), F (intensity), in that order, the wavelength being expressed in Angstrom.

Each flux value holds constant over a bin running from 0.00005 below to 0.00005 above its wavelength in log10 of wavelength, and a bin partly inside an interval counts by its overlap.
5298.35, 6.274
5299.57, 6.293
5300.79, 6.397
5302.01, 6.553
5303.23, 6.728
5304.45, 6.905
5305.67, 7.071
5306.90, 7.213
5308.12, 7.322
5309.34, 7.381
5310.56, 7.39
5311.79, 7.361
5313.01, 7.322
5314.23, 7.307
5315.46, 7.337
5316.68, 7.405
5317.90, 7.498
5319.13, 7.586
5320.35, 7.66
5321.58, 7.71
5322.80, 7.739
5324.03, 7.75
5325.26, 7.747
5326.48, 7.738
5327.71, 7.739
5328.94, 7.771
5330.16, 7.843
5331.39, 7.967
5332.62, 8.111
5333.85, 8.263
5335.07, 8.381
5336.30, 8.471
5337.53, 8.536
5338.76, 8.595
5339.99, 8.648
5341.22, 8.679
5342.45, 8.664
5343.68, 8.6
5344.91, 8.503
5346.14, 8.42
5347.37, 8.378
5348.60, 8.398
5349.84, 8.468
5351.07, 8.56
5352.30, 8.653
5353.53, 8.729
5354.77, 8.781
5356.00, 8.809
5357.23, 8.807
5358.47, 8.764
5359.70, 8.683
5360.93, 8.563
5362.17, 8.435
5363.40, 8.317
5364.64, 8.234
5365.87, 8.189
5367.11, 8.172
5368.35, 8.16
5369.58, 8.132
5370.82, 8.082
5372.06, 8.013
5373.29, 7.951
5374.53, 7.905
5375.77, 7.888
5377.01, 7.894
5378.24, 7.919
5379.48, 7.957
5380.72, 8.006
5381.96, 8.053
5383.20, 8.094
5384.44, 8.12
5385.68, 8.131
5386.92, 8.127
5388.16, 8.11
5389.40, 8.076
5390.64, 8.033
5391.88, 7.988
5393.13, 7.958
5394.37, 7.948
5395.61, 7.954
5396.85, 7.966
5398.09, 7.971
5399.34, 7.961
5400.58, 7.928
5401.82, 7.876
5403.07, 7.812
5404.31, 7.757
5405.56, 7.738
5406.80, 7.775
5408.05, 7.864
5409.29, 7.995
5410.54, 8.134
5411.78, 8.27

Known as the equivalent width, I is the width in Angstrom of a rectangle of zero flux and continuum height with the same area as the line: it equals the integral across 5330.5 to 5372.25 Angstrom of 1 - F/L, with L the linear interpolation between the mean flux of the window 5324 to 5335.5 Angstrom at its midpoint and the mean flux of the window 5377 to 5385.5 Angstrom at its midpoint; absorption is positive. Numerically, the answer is -2.5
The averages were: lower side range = 7.94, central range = 8.44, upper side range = 8.02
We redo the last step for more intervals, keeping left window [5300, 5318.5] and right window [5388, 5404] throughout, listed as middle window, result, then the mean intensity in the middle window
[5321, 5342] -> -2.1 Angstrom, 8.11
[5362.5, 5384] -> -0.9 Angstrom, 8.06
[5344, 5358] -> -2.0 Angstrom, 8.59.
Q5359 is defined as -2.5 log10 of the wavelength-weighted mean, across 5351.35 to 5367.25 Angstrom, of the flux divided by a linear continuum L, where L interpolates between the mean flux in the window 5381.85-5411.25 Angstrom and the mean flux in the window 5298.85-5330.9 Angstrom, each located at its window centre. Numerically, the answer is -0.12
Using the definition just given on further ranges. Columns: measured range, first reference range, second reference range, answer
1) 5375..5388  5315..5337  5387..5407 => -0.01 mag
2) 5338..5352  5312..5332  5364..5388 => -0.10 mag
